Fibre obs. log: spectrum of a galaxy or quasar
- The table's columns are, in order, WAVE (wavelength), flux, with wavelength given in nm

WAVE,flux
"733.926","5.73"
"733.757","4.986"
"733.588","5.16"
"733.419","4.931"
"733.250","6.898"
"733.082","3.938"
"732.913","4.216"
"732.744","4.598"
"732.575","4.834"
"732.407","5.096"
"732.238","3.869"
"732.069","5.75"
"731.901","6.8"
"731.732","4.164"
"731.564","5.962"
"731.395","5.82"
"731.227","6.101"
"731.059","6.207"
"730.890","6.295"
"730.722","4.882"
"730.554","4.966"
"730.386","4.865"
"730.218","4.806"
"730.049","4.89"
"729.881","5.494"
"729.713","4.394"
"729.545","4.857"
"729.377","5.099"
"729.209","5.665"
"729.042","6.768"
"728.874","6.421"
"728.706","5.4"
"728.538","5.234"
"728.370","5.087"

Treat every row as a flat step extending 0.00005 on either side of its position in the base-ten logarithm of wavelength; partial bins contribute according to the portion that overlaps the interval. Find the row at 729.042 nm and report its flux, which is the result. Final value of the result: 6.768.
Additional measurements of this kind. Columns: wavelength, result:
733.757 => 4.986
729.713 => 4.394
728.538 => 5.234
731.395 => 5.82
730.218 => 4.806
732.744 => 4.598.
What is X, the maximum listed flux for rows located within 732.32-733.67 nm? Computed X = 6.898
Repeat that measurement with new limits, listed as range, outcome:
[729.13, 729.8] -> 5.665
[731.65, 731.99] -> 6.8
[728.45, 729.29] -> 6.768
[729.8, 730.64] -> 5.494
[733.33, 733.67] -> 5.16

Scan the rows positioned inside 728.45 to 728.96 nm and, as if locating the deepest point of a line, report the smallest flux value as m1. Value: 5.234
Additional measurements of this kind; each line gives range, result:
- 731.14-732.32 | 3.869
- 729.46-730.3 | 4.394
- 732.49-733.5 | 3.938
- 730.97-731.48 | 5.82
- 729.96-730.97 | 4.806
